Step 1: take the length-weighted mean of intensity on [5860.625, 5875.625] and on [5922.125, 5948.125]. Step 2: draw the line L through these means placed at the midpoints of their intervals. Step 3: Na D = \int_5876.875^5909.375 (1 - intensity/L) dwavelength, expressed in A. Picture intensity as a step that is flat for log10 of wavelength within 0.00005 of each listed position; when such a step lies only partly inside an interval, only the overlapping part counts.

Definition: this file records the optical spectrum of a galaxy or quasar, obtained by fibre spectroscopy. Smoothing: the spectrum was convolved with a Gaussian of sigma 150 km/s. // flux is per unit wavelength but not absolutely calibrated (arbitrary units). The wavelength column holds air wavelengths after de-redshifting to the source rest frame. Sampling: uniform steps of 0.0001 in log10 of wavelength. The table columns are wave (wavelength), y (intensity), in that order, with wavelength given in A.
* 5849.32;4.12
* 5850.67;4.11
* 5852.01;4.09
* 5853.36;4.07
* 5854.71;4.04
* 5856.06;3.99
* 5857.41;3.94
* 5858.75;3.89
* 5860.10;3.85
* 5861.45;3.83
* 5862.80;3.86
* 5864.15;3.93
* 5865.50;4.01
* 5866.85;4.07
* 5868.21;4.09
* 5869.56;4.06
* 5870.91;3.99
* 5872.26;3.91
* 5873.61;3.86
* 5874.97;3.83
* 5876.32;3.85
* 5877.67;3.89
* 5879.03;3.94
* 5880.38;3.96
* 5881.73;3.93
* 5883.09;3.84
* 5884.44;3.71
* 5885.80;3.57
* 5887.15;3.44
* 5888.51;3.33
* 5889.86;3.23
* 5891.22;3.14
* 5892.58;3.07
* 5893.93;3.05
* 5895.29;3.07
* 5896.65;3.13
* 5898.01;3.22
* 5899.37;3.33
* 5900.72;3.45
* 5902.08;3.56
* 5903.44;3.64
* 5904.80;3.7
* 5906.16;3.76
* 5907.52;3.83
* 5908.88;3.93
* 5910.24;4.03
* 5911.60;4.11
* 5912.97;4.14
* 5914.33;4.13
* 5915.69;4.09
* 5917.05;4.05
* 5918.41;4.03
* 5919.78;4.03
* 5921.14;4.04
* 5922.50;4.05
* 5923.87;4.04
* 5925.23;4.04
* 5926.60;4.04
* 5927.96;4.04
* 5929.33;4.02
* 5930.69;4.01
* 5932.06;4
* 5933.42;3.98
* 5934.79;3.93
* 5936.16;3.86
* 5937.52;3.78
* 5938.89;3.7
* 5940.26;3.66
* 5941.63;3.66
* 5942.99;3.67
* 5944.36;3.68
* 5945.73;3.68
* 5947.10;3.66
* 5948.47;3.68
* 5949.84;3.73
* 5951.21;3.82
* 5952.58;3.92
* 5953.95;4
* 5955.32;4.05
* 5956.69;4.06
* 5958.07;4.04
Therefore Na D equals 3.2 A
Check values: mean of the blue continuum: 3.95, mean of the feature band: 3.53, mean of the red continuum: 3.86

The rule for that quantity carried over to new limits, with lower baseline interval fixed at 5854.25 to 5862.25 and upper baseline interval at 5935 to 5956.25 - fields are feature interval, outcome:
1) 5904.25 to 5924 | -0.9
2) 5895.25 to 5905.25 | 1.2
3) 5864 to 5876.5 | -0.2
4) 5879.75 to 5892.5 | 1.1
